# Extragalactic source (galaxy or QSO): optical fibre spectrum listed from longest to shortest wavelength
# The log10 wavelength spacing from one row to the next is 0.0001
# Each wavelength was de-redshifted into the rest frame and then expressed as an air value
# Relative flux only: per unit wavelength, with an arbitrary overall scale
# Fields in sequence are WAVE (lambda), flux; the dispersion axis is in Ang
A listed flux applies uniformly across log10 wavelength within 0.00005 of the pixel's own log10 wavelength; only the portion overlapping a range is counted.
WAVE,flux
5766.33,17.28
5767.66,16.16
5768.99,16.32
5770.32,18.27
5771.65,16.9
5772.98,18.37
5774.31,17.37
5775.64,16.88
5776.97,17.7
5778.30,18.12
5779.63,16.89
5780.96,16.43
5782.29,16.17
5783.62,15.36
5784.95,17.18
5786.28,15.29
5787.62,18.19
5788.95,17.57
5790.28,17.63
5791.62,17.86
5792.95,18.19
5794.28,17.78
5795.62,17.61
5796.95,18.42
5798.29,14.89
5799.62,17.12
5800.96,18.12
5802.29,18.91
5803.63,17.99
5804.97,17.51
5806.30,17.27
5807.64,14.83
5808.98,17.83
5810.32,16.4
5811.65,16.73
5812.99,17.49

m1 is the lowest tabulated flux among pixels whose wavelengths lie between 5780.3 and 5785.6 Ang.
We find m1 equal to 15.36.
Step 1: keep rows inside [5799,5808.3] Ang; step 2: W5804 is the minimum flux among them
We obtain 14.83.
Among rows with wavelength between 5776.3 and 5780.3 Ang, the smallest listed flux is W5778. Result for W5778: 16.89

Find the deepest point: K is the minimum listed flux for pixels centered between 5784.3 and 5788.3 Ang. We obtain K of 15.29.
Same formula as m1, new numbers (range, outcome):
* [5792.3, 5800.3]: 14.89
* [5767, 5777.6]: 16.16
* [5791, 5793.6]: 17.86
